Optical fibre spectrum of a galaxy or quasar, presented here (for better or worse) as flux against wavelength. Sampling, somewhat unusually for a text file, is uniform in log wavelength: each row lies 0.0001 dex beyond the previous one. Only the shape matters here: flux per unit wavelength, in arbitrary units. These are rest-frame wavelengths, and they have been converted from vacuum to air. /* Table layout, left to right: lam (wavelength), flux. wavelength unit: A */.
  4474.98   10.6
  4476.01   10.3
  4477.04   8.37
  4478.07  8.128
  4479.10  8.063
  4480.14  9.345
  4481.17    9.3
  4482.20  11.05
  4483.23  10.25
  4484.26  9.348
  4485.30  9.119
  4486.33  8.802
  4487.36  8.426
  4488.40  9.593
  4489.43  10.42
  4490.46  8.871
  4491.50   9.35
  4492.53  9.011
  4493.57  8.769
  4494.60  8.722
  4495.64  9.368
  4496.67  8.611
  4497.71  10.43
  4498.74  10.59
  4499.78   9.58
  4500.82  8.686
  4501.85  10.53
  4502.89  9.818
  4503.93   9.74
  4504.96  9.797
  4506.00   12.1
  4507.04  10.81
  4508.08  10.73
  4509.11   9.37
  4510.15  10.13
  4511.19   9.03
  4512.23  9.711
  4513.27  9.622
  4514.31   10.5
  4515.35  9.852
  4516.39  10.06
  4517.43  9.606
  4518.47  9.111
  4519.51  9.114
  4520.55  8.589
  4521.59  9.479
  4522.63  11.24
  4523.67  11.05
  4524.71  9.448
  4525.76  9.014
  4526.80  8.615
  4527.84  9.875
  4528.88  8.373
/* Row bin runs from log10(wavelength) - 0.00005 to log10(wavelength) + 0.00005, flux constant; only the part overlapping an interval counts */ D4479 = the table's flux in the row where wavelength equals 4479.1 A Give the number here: 8.063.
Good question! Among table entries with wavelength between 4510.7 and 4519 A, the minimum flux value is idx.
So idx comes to 9.03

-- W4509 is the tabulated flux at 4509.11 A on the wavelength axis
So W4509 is 9.37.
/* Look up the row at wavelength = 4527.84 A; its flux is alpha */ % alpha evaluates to 9.875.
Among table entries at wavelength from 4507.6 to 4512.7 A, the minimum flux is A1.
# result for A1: 9.03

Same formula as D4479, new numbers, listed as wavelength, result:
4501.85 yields 10.53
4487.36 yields 8.426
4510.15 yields 10.13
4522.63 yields 11.24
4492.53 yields 9.011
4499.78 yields 9.58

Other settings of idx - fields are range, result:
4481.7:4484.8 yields 9.348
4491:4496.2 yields 8.722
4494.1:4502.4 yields 8.611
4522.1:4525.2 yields 9.448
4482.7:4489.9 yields 8.426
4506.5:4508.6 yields 10.73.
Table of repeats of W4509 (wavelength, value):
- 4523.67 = 11.05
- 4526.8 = 8.615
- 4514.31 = 10.5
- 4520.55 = 8.589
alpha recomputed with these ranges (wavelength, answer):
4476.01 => 10.3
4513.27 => 9.622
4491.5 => 9.35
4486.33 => 8.802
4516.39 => 10.06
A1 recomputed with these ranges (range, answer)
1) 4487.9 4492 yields 8.871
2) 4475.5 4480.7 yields 8.063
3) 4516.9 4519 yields 9.111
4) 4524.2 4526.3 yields 9.014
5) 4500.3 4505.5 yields 8.686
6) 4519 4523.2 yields 8.589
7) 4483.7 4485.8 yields 9.119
